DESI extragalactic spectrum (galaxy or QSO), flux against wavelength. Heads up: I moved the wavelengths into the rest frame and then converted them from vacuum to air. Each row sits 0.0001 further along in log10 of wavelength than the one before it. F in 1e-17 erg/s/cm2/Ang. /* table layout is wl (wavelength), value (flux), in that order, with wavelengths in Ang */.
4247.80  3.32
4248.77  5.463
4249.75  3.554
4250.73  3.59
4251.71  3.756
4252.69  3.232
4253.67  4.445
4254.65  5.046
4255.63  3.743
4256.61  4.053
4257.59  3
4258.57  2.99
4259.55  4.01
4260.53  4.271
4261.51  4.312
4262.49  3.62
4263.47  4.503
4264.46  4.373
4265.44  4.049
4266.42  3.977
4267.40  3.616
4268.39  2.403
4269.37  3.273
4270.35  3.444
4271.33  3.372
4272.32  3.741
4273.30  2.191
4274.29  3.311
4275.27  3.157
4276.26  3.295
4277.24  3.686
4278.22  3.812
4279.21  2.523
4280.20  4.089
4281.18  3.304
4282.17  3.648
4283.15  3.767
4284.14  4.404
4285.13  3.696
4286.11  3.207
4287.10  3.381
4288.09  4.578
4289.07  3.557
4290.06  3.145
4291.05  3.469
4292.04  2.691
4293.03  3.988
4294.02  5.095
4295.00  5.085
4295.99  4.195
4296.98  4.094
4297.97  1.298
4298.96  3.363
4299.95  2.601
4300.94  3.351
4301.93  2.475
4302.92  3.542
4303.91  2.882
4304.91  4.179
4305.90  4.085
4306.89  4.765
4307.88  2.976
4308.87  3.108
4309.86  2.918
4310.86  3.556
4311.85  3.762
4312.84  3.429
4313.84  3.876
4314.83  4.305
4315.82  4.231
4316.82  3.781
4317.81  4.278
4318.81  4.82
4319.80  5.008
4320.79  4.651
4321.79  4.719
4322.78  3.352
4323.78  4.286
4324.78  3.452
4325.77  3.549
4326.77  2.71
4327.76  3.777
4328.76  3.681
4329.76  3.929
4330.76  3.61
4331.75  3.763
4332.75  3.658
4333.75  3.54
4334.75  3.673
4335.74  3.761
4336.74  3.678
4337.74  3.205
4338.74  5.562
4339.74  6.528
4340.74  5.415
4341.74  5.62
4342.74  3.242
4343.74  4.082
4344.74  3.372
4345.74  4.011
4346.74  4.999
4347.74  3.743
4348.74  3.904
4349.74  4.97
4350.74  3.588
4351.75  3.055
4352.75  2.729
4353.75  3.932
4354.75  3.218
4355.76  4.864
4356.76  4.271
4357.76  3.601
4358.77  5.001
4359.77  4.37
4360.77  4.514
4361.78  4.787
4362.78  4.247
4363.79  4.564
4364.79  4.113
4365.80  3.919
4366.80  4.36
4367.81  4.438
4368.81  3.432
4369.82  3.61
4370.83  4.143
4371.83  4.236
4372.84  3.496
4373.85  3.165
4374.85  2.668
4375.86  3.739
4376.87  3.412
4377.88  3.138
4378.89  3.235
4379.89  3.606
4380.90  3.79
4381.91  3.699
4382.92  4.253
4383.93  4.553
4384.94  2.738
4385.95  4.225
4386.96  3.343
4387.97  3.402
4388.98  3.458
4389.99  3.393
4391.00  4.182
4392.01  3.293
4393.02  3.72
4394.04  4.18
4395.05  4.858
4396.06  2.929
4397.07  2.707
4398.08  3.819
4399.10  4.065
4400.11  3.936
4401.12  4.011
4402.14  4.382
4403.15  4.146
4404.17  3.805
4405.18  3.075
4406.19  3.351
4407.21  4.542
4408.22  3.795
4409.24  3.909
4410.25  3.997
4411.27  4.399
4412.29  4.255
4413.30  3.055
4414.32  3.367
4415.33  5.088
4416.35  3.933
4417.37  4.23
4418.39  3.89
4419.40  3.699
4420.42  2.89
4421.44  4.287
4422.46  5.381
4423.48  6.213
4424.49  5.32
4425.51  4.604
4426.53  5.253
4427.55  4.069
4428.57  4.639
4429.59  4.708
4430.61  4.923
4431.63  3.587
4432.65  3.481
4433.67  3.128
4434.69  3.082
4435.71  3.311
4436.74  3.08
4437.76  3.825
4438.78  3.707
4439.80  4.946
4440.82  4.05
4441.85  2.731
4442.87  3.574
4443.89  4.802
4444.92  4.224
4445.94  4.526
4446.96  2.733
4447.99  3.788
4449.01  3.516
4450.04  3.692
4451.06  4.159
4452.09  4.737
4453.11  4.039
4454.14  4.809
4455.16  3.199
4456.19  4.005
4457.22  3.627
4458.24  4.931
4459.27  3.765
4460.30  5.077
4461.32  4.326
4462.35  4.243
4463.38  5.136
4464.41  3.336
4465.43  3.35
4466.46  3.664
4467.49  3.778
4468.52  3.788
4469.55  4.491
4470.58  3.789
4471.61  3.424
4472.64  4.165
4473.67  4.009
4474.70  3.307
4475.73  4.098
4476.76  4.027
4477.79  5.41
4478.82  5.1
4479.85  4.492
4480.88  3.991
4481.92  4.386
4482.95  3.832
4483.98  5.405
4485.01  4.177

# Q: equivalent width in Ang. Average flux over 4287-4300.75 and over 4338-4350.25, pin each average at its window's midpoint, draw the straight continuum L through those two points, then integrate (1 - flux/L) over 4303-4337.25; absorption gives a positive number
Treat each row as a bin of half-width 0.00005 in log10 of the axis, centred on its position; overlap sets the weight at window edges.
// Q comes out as 2.5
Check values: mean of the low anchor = 3.61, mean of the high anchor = 4.59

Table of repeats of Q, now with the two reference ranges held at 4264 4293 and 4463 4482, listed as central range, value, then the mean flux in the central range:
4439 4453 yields 0.1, 3.96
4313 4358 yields -4.6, 4.04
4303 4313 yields 0.0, 3.57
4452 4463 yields -0.6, 4.24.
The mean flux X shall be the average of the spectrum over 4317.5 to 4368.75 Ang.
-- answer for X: 4.11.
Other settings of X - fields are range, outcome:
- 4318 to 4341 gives 4.09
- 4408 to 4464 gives 4.1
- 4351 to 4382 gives 3.85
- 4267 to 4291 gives 3.44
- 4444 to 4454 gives 4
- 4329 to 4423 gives 3.93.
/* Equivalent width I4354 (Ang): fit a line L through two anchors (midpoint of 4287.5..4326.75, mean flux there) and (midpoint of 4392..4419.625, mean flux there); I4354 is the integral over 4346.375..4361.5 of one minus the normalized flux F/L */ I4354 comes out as -1.0 Ang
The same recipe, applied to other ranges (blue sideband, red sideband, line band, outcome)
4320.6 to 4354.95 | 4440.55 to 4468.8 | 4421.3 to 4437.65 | -1.32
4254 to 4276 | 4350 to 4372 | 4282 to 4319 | 1.36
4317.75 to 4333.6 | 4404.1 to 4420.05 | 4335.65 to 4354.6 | -1.18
